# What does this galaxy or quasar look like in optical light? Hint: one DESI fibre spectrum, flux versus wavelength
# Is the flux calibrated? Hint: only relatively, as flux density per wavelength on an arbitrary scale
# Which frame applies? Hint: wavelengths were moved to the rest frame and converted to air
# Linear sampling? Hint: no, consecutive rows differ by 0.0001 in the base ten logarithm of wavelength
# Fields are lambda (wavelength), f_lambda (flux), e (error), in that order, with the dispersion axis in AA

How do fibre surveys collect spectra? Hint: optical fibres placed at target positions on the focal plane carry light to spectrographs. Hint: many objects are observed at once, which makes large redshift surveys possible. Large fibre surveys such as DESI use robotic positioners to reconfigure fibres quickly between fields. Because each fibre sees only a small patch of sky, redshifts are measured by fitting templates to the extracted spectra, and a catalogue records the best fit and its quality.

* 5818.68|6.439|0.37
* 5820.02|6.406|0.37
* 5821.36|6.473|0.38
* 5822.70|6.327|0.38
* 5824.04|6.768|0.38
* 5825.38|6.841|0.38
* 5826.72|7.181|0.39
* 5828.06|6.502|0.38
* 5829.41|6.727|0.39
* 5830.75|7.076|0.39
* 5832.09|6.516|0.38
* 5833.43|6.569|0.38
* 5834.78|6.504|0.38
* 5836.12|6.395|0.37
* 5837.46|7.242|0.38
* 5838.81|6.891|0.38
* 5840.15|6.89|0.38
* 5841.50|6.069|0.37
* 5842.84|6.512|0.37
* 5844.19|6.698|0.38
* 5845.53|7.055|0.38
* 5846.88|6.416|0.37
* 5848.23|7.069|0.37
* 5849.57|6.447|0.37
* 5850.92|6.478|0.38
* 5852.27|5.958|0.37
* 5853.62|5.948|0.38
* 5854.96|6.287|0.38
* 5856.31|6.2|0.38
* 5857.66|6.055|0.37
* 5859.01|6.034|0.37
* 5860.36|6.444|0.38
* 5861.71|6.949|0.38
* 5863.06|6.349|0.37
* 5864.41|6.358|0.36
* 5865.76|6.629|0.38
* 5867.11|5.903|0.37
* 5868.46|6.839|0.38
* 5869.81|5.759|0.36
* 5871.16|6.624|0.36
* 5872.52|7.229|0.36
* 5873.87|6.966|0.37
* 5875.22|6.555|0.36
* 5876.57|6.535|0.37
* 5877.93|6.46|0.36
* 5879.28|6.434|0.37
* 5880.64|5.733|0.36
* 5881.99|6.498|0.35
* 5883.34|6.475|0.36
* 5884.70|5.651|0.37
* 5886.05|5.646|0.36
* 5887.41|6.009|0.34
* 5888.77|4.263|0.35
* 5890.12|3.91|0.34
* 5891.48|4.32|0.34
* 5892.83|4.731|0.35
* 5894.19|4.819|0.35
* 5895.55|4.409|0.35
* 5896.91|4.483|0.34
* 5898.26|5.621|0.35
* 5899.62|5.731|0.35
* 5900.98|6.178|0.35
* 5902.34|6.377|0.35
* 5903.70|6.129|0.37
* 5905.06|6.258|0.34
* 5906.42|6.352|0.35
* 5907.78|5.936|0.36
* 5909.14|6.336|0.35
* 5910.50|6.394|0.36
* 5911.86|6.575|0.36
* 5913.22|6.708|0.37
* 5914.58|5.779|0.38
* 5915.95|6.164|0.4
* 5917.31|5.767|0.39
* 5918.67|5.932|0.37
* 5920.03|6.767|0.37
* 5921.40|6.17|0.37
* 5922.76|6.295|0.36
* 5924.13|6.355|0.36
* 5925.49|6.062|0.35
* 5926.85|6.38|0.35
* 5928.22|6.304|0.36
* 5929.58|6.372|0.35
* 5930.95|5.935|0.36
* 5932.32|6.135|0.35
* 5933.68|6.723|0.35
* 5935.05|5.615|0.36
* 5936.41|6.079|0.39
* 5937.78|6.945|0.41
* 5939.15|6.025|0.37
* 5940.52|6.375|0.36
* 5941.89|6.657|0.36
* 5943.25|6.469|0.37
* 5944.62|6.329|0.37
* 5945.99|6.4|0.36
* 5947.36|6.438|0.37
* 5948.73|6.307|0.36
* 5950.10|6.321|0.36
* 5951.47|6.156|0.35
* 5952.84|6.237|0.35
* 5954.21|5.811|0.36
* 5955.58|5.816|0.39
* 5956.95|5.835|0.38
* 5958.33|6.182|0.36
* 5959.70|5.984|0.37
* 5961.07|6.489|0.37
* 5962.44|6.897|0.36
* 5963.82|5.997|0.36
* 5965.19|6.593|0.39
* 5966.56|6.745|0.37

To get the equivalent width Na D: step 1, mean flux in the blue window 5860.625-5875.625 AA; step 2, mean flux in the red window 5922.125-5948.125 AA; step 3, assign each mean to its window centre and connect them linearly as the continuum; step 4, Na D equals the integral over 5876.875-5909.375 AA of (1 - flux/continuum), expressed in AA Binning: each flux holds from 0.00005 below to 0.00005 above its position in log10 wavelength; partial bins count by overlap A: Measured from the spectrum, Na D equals 4.3 AA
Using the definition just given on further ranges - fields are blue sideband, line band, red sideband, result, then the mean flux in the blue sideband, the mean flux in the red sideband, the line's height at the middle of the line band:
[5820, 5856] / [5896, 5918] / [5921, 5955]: 1.19 AA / 6.6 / 6.28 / 6.38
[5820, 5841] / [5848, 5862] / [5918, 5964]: 0.63 AA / 6.71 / 6.26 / 6.61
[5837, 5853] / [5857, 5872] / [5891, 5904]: -0.60 AA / 6.63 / 5.27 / 6.13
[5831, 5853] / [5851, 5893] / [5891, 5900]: -3.35 AA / 6.61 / 4.86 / 5.63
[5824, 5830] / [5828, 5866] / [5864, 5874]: 0.82 AA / 6.8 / 6.52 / 6.67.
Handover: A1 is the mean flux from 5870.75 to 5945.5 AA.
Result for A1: 6.04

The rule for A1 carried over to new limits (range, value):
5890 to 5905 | 5.25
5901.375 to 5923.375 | 6.25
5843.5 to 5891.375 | 6.23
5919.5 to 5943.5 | 6.31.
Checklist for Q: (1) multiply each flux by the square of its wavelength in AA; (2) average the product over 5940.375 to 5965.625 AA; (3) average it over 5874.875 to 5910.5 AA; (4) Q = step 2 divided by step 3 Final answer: 1.12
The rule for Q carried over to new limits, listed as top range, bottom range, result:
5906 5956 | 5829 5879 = 0.98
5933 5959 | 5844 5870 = 1.01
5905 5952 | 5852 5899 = 1.08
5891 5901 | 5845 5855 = 0.78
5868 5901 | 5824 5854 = 0.88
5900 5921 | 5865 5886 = 0.99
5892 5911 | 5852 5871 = 0.92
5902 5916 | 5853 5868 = 1.01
